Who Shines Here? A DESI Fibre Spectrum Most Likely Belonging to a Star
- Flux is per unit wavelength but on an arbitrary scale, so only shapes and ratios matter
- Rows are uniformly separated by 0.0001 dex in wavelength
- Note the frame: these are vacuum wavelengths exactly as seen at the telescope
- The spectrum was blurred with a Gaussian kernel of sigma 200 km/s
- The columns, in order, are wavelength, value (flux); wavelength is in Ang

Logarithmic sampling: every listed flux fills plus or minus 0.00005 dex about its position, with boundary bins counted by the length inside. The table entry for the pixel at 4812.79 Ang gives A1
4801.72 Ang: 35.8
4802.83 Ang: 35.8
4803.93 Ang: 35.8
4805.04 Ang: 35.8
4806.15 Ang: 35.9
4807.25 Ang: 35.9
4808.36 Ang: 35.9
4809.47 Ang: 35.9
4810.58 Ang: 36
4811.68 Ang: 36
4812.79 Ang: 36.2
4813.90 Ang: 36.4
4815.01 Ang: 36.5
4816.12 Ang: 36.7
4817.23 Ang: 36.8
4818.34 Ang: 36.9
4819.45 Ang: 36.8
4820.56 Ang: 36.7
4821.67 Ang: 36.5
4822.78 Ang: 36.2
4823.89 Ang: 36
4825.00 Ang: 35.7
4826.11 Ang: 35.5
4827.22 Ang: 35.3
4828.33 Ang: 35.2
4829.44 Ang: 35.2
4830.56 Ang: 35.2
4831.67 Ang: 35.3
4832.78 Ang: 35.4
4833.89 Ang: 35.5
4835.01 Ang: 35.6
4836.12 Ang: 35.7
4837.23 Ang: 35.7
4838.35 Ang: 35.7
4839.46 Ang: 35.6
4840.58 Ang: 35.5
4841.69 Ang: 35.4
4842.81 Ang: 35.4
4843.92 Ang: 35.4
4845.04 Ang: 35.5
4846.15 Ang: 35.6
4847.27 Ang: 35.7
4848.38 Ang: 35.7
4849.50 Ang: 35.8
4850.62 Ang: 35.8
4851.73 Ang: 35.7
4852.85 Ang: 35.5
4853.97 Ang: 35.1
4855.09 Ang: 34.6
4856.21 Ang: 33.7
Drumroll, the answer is 36.2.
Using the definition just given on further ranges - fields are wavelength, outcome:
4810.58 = 36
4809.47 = 35.9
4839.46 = 35.6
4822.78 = 36.2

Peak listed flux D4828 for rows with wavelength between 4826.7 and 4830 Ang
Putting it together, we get 35.3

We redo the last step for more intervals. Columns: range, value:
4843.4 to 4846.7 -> 35.6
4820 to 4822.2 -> 36.7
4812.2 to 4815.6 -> 36.5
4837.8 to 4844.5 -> 35.7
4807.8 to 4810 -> 35.9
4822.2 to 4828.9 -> 36.2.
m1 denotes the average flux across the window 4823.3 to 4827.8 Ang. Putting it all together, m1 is 35.7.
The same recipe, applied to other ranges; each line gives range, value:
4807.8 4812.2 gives 35.9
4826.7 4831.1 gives 35.2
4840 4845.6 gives 35.4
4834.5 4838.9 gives 35.7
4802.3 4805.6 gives 35.8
